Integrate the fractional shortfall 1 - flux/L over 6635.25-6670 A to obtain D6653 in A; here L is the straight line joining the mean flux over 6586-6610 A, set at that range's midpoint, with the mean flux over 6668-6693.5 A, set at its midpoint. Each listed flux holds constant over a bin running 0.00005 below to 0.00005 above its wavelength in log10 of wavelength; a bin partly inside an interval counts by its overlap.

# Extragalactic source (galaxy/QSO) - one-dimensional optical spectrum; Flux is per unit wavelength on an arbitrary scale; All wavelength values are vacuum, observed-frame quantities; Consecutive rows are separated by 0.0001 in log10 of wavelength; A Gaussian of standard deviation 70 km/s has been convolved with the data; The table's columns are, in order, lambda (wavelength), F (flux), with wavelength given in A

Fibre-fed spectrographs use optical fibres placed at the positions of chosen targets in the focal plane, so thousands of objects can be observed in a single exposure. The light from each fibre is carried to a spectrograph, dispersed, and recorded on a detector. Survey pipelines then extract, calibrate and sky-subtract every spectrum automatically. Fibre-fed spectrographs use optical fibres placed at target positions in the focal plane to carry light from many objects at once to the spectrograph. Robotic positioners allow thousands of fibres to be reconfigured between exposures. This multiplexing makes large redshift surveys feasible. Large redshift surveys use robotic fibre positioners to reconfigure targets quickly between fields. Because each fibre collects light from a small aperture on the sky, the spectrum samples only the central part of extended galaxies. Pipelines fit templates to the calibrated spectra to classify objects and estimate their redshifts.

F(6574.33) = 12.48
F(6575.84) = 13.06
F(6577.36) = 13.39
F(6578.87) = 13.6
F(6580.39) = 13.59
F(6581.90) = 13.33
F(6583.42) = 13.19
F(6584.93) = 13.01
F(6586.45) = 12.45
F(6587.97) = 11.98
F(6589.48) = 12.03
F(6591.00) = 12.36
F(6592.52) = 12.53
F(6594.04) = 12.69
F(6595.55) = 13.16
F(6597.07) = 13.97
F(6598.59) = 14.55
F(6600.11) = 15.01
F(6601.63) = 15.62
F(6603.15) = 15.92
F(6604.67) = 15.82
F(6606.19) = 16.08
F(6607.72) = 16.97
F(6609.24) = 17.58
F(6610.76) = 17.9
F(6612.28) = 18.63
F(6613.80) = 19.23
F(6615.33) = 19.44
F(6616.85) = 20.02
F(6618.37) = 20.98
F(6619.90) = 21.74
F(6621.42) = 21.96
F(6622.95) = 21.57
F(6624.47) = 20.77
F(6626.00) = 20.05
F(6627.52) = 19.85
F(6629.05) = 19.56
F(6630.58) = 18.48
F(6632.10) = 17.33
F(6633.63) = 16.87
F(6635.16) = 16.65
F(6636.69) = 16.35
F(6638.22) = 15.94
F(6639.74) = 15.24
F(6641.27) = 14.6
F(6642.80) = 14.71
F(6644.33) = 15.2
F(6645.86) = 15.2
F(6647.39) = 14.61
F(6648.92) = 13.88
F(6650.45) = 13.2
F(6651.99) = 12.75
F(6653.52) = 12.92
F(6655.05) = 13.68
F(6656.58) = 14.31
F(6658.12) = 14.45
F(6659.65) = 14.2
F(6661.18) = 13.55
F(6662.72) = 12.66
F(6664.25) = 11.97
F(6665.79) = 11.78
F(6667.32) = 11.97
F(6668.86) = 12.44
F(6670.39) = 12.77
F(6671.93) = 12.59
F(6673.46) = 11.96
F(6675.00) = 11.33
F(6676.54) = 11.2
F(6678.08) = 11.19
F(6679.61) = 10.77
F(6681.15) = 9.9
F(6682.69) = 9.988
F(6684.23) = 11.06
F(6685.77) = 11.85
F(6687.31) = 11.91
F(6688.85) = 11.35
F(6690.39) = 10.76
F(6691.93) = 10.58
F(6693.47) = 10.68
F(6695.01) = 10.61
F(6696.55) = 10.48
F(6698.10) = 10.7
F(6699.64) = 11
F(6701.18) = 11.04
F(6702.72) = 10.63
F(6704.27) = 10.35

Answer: -4.39 A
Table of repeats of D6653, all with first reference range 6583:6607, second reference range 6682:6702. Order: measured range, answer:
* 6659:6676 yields -1.15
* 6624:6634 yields -4.87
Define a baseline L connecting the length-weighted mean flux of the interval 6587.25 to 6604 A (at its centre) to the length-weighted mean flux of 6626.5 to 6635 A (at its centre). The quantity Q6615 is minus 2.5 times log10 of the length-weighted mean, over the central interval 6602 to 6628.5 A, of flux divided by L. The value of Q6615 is -0.17 mag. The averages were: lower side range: 13.6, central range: 19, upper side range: 18.3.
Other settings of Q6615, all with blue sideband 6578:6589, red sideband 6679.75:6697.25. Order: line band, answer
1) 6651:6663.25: -0.18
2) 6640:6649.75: -0.25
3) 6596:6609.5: -0.23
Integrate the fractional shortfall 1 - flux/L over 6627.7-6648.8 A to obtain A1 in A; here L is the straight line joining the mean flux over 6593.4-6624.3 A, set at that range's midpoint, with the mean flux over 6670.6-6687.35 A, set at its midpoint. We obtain -1.8 A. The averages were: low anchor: 17.5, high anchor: 11.3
